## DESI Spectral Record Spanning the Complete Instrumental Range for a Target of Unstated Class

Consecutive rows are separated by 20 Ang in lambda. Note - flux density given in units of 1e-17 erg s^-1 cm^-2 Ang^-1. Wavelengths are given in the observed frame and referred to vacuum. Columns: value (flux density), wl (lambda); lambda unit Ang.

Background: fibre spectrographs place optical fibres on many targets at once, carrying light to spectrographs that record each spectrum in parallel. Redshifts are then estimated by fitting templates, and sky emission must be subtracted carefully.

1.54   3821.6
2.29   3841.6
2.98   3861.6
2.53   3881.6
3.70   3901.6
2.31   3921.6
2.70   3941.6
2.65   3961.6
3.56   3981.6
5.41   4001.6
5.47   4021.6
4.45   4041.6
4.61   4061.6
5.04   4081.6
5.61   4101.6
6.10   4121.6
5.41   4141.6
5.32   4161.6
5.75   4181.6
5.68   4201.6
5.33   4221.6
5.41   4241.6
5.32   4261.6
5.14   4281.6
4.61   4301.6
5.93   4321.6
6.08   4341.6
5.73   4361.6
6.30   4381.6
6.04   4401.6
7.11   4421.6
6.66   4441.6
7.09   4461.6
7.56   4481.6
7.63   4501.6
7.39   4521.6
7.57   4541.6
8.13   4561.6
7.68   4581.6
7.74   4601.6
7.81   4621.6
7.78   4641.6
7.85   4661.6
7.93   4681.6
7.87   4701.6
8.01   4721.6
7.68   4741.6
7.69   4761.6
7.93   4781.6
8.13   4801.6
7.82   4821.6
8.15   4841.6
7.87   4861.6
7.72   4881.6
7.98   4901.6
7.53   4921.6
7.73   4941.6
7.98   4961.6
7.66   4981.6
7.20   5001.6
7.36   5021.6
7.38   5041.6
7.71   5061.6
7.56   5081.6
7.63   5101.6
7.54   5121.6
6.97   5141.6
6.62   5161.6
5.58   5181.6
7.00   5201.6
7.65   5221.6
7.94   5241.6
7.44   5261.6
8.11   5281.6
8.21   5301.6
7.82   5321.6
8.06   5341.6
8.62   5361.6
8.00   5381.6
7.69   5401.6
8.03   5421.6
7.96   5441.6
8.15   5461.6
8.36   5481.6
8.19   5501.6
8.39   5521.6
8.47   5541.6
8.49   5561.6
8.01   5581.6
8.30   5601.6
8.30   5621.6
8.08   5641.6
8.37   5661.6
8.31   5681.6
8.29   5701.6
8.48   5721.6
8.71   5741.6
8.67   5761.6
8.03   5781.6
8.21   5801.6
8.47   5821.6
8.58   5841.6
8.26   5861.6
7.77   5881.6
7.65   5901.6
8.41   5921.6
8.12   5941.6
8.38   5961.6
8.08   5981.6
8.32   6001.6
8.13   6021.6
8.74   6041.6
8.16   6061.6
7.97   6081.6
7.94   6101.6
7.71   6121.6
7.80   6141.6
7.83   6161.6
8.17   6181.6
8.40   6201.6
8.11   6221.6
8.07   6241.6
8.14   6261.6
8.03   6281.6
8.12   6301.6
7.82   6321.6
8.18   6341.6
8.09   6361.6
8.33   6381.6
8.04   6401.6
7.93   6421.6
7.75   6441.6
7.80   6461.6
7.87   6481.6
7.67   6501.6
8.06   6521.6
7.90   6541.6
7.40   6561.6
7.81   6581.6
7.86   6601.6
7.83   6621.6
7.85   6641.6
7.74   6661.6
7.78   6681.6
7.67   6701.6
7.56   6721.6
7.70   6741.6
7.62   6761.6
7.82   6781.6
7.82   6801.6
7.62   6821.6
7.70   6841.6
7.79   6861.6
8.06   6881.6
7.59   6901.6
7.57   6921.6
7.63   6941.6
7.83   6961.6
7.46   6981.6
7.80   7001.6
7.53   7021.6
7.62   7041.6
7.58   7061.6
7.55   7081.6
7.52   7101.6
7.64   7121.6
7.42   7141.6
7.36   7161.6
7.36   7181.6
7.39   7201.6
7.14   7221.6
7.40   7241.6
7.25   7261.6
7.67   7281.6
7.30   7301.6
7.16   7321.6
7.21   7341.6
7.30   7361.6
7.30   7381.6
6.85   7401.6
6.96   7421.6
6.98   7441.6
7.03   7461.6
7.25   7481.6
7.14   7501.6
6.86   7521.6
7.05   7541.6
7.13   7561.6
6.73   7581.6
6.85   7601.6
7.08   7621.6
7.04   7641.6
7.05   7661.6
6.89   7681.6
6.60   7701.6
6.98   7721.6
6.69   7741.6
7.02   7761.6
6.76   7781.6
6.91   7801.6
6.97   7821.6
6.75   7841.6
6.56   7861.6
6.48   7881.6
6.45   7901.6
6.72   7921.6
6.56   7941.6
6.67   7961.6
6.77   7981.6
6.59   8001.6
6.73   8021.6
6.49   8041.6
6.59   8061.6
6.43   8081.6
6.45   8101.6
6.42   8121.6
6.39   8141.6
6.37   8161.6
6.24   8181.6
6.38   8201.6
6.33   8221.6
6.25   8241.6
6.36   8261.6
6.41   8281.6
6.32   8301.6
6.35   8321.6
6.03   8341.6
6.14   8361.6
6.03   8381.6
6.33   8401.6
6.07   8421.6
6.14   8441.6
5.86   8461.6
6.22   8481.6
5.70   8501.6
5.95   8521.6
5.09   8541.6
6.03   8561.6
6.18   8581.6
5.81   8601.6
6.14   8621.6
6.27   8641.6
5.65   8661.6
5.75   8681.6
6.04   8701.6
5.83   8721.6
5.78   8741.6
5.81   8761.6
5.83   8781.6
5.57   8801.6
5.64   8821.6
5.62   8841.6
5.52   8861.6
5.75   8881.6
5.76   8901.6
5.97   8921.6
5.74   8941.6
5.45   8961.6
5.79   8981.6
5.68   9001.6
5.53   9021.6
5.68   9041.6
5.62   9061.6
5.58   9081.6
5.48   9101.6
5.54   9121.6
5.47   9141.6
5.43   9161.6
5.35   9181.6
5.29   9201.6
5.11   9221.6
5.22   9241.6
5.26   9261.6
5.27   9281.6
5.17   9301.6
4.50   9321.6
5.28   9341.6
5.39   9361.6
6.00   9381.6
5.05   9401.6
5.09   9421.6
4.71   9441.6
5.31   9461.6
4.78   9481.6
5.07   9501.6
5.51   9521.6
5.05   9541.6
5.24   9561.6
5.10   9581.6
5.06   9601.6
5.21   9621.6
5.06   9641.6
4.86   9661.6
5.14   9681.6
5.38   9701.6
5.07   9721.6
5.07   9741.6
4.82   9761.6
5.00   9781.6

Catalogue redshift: 0.000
